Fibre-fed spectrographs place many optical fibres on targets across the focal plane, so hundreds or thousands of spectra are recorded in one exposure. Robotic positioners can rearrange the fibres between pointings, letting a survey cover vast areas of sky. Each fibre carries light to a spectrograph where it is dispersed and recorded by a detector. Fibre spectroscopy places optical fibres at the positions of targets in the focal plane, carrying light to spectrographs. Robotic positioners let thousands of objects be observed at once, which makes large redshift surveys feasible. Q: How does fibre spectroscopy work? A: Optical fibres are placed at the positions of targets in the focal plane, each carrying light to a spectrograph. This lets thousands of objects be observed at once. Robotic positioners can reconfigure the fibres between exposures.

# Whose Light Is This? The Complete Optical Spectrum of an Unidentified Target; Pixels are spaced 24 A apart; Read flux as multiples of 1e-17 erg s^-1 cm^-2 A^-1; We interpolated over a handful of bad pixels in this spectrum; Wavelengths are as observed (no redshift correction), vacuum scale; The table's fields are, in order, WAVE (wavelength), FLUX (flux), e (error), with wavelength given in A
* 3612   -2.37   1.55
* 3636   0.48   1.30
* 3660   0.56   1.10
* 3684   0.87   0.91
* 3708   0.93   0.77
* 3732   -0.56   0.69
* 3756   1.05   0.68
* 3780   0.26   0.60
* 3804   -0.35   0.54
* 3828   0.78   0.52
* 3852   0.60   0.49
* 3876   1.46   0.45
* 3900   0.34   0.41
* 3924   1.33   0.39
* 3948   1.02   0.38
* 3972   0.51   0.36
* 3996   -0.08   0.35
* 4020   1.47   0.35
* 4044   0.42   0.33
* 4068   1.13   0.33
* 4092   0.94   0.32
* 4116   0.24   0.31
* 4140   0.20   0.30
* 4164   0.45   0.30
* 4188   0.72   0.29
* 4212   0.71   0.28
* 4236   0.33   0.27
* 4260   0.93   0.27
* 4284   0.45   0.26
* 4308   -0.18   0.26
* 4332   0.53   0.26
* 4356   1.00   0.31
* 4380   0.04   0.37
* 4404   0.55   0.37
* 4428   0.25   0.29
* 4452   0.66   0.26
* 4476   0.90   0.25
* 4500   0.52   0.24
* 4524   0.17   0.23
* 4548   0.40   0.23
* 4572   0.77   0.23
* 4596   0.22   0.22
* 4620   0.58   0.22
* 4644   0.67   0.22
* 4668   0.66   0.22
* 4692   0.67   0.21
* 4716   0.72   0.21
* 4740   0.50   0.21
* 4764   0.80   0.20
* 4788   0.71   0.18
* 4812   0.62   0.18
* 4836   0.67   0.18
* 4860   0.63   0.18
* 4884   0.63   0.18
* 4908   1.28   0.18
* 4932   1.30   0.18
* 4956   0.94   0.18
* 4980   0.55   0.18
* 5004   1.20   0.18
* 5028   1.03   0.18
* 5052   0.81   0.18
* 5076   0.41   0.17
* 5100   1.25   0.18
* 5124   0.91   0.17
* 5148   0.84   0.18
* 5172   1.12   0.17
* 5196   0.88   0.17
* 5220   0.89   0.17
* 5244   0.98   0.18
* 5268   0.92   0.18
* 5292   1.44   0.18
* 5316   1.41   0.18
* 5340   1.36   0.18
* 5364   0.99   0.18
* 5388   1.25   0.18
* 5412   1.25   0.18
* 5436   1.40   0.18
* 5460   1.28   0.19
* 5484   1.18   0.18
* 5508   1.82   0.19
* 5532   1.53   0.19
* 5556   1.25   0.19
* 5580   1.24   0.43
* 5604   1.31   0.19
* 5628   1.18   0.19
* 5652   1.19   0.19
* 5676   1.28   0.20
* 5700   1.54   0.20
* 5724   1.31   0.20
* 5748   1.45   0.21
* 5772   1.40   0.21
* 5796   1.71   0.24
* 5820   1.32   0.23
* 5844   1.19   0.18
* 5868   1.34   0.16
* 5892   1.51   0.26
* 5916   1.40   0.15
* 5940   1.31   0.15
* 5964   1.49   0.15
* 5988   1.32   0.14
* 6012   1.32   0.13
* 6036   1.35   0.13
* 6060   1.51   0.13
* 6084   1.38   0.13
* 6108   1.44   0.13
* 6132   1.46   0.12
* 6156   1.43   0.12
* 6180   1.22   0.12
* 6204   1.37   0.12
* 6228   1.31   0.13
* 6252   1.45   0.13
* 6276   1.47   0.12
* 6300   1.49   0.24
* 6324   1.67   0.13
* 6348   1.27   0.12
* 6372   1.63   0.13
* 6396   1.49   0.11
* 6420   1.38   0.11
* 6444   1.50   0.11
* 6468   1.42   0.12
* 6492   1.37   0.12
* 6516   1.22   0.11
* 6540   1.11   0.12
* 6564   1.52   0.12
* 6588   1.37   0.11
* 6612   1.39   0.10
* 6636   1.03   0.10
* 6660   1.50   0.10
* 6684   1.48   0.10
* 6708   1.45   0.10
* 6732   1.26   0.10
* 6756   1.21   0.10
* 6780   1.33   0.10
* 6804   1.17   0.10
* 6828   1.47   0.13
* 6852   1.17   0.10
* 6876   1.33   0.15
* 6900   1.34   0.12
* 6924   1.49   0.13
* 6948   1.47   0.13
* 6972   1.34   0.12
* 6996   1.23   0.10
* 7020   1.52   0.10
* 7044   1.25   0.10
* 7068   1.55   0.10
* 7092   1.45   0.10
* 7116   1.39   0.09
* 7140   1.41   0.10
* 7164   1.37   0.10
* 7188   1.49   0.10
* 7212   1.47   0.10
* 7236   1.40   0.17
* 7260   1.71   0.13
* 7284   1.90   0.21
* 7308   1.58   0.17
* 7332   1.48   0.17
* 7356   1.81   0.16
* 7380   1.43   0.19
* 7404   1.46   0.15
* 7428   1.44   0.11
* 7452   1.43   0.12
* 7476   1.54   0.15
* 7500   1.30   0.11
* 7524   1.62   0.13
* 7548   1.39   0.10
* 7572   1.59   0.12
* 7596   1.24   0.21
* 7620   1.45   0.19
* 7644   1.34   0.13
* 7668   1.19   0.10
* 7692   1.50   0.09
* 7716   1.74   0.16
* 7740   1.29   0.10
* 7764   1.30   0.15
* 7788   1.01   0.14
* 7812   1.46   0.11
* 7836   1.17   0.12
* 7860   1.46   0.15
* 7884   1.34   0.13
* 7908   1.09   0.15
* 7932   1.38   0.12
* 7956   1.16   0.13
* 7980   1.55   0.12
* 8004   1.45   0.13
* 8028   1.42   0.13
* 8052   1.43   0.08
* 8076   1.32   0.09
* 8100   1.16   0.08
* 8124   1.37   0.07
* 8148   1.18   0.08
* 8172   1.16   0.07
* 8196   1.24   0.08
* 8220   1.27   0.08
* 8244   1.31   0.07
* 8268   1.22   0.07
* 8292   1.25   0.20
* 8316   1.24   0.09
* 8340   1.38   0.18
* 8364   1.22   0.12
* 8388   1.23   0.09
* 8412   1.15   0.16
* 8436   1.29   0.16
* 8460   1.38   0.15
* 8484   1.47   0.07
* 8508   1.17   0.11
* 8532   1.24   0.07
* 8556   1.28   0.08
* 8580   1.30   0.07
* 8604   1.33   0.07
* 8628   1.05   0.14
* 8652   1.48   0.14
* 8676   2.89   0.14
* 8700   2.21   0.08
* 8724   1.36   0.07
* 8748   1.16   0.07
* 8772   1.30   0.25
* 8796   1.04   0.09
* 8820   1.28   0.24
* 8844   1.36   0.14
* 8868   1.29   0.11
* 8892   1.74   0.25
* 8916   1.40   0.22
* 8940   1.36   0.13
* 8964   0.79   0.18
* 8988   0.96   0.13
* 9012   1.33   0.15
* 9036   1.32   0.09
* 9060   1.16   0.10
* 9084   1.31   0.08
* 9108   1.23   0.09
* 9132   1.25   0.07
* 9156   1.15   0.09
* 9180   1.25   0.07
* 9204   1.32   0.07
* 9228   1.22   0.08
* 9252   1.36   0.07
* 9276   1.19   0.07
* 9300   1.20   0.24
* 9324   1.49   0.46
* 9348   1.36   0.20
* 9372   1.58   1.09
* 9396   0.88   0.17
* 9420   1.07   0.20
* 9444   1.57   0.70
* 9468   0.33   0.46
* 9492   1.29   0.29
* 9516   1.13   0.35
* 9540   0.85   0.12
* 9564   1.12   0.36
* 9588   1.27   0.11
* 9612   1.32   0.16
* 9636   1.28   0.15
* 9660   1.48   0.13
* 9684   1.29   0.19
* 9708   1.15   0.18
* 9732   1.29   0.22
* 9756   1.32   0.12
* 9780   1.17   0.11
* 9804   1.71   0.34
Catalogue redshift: 0.32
